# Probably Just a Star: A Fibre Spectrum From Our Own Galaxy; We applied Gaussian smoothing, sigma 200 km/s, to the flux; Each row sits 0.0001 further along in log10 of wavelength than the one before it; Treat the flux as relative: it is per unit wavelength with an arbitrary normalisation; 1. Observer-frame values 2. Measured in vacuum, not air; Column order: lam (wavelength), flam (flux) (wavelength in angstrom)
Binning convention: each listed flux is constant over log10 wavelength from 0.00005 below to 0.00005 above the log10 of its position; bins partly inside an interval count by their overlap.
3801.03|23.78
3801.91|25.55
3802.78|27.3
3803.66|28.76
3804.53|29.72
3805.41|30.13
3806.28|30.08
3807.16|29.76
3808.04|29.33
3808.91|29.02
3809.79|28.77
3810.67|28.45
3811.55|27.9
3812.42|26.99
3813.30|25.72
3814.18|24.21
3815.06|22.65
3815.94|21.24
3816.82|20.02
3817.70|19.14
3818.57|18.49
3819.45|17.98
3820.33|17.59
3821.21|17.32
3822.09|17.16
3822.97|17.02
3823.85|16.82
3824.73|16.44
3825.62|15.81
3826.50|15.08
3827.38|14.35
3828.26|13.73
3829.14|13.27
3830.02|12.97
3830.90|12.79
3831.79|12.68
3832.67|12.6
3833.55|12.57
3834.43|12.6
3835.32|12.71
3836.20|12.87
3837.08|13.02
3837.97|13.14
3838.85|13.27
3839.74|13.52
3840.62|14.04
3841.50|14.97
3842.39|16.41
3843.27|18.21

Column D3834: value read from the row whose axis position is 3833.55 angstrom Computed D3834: 12.57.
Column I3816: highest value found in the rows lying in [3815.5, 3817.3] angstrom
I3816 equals 21.24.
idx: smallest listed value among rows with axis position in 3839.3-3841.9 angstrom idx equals 13.52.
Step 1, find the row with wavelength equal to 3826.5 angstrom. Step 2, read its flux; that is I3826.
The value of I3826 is 15.08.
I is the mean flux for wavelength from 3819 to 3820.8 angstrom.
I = 17.8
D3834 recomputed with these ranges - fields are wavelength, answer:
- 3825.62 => 15.81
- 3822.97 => 17.02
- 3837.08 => 13.02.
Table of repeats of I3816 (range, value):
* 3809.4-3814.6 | 28.77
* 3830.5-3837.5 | 13.02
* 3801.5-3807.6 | 30.13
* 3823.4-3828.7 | 16.82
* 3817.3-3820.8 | 19.14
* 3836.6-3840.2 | 13.52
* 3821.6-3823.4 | 17.16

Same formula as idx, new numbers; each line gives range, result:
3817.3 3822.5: 17.16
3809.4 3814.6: 24.21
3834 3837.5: 12.6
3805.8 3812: 27.9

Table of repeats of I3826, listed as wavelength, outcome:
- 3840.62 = 14.04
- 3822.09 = 17.16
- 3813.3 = 25.72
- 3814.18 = 24.21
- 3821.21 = 17.32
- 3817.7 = 19.14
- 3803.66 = 28.76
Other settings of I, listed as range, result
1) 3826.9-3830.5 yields 13.6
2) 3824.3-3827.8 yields 15.4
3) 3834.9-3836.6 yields 12.8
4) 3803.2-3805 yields 29.2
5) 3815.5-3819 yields 19.8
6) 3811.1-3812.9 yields 27.5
